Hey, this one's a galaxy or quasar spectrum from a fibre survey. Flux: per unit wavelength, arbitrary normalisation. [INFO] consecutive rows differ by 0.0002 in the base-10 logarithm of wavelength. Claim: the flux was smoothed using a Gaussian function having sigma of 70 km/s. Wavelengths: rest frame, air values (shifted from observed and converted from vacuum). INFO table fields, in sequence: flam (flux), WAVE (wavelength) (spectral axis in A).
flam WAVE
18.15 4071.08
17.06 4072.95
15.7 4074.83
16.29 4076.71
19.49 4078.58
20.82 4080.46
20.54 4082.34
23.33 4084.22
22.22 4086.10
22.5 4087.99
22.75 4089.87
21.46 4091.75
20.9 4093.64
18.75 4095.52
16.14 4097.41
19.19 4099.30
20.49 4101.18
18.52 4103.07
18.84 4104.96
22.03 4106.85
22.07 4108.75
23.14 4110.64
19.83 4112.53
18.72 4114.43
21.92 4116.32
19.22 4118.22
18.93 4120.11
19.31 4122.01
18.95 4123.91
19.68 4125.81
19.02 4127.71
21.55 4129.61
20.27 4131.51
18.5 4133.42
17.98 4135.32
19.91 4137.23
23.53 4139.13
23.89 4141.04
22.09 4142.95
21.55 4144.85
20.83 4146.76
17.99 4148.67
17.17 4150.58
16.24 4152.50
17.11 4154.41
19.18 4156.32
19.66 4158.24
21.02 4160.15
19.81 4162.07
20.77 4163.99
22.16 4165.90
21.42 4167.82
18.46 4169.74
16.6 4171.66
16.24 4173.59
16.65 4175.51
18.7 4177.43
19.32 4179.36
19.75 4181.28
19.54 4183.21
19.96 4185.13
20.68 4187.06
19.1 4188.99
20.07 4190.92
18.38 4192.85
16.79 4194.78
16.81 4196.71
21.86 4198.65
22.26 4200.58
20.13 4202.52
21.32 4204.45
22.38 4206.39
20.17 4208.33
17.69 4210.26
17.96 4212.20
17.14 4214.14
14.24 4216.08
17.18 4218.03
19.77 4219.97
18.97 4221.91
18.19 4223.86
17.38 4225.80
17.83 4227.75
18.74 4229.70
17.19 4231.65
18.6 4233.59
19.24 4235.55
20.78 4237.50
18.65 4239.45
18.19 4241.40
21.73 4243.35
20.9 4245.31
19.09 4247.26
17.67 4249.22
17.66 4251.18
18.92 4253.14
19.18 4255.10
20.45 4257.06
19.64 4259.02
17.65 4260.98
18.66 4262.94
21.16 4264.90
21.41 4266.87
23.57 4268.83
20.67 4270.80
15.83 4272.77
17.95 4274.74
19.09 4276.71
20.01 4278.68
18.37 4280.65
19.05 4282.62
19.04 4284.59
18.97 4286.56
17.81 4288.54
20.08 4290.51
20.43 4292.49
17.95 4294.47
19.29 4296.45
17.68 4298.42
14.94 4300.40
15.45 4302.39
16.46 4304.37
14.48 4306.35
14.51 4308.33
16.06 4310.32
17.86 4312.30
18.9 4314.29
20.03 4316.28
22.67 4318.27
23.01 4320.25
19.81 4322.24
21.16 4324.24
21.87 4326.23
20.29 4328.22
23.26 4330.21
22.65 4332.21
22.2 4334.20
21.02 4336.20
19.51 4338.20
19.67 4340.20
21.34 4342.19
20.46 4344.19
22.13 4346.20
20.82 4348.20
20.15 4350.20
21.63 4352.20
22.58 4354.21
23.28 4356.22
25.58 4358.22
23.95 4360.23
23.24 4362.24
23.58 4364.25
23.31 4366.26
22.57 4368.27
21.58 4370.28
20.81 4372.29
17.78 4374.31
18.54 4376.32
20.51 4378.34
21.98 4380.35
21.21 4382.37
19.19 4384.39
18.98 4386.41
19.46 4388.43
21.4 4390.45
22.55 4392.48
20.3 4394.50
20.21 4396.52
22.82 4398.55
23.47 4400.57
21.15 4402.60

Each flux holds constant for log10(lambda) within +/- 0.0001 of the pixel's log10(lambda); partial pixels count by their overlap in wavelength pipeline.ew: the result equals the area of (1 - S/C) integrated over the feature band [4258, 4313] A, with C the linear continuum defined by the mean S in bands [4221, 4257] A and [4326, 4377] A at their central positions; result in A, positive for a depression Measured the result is 4.52 A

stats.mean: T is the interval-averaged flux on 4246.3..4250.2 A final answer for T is 18.4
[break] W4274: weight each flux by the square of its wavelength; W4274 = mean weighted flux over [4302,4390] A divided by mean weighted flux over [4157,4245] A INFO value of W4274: 1.16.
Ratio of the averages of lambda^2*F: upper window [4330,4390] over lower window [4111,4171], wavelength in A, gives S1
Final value 1.2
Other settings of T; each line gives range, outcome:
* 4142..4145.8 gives 21.9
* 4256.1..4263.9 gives 19.1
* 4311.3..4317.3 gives 18.9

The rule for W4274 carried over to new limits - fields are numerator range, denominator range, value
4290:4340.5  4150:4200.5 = 1.08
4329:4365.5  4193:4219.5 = 1.25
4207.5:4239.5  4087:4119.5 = 0.95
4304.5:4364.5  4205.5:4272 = 1.14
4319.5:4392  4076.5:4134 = 1.19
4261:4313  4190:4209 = 0.95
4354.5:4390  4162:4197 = 1.24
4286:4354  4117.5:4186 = 1.09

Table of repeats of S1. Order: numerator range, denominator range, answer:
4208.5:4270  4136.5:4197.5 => 1.01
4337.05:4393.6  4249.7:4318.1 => 1.20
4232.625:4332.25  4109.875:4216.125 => 1.04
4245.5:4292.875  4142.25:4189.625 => 1.05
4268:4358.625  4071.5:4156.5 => 1.09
